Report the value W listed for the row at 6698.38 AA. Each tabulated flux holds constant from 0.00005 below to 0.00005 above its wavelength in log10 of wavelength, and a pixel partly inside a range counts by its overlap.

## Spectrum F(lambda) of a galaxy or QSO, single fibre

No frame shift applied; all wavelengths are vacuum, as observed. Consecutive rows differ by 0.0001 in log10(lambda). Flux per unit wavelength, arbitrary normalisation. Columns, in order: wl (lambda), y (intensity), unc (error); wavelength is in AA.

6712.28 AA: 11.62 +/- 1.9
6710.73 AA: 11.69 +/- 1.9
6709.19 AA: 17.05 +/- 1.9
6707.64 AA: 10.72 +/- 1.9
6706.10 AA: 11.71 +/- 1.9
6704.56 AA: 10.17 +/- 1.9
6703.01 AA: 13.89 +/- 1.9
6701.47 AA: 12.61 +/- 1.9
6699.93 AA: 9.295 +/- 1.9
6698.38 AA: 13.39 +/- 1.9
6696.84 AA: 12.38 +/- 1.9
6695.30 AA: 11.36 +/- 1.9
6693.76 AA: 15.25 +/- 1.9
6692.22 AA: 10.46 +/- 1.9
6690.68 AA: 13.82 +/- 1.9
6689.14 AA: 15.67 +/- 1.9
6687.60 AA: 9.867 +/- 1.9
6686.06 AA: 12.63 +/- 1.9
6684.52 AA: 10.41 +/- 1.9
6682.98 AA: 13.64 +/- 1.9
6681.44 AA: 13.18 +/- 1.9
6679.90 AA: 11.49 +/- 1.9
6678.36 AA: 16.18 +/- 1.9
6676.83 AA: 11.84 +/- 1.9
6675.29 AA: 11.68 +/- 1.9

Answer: 13.39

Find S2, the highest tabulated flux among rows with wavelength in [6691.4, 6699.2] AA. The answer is 15.25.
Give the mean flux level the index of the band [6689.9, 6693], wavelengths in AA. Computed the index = 12.2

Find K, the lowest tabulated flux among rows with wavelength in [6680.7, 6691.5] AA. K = 9.867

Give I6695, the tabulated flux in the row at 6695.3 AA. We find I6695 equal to 11.36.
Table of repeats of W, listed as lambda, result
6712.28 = 11.62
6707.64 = 10.72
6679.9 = 11.49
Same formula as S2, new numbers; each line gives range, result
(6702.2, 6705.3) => 13.89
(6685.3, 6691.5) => 15.67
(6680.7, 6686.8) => 13.64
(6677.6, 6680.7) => 16.18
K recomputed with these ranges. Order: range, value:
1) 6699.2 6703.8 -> 9.295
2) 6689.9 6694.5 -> 10.46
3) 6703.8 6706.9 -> 10.17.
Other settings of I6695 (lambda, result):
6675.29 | 11.68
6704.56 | 10.17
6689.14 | 15.67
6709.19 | 17.05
